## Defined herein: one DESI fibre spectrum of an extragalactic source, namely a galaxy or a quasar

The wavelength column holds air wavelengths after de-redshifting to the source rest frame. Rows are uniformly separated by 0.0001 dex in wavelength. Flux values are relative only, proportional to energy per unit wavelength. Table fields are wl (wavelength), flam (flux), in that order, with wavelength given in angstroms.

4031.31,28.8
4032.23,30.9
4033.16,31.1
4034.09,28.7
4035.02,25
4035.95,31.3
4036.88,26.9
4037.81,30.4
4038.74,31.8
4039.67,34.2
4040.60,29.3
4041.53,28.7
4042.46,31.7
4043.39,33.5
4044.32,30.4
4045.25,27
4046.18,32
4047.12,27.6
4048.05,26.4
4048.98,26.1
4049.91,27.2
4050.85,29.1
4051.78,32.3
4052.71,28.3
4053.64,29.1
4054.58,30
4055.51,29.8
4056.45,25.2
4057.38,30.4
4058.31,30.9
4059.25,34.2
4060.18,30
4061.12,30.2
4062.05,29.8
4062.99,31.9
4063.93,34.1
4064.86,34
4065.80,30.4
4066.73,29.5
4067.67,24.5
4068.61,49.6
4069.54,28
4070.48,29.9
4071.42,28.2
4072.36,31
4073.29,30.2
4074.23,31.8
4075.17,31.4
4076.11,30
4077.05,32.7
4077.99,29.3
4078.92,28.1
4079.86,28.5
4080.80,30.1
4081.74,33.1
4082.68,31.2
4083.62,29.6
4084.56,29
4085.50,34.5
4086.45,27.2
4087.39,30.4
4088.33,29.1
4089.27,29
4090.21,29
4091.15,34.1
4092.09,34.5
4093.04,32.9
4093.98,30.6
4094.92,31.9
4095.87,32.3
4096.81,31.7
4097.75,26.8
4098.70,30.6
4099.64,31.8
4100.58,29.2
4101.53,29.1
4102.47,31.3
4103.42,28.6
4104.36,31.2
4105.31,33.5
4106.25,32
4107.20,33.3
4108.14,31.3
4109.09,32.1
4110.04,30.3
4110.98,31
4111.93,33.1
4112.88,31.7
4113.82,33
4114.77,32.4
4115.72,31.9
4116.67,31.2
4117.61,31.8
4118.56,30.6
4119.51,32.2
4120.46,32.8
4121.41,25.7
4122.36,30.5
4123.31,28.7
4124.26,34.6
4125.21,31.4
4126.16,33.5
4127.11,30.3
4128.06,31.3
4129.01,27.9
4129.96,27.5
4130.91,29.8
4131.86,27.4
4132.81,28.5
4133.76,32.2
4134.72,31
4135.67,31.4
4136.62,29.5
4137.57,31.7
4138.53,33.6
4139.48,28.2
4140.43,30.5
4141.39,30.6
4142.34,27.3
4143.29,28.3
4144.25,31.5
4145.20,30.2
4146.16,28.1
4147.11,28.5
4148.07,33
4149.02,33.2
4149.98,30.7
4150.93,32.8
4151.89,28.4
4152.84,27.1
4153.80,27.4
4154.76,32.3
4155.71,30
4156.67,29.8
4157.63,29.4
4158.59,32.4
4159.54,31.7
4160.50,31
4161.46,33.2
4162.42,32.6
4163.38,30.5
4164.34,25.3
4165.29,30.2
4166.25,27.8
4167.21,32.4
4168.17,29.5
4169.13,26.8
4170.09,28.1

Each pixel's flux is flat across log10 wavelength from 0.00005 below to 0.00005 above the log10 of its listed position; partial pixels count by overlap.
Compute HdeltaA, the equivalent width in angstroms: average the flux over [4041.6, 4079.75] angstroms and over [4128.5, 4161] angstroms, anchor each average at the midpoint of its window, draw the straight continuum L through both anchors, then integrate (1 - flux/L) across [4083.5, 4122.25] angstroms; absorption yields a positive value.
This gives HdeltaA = -1.1 angstroms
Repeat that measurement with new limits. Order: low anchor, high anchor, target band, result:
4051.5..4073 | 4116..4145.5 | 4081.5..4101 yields -0.1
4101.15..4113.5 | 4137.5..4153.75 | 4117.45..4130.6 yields 0.1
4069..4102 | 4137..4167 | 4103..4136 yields -0.7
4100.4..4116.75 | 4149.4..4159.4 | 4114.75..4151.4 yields 0.2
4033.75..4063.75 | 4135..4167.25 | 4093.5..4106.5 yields -0.3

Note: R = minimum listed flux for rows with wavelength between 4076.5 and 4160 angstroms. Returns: 25.7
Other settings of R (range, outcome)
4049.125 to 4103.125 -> 24.5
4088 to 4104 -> 26.8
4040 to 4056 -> 26.1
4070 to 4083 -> 28.1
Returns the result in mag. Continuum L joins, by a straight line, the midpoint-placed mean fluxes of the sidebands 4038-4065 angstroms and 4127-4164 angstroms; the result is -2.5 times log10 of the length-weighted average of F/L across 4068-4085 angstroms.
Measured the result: -0.04 mag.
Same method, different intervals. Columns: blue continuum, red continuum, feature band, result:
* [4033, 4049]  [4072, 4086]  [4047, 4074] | -0.005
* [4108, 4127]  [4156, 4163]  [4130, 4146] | 0.050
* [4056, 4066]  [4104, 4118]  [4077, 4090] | 0.051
